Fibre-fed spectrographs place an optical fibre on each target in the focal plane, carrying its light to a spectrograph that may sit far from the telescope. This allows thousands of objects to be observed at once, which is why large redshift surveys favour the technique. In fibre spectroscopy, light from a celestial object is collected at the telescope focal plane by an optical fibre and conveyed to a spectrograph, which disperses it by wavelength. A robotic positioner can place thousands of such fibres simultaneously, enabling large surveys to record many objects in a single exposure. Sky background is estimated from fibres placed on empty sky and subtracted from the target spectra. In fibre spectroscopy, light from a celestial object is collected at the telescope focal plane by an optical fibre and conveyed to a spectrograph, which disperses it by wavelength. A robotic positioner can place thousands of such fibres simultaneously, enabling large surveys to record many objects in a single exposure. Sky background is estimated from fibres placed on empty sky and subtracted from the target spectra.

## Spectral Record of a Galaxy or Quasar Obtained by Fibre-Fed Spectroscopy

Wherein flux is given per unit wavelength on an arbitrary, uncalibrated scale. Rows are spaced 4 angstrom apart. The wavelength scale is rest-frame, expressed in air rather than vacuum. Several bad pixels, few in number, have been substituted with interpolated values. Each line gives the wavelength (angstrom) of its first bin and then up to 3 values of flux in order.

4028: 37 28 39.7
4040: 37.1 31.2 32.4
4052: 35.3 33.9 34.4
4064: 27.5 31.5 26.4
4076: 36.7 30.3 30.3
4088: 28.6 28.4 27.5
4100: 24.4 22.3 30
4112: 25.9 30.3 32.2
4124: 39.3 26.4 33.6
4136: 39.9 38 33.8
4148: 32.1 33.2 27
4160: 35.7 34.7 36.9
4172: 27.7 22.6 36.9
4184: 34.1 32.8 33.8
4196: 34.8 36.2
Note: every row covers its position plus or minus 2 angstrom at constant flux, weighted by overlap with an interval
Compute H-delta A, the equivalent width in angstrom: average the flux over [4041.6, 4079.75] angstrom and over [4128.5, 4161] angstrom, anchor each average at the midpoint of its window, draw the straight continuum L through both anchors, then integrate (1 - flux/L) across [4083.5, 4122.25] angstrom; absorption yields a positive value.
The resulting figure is 5.8 angstrom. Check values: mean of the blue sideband 32.1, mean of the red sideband 33.8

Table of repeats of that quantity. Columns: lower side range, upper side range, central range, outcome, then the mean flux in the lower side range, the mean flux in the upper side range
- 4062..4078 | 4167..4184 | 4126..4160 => -2.5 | 30.5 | 31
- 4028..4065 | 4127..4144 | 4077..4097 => 2.8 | 33.6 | 34.9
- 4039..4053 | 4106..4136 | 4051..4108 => 5.4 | 33.7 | 31.7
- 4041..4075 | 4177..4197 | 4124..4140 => -0.8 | 31.9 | 33.9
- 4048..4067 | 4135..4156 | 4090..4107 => 3.8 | 32.7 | 34.4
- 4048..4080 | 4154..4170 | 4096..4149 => 2.9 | 32.1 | 33.6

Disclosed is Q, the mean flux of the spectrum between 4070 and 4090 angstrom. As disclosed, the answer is 30.5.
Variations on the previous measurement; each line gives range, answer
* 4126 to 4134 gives 30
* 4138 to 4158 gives 32.8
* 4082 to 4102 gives 27.8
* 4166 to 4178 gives 29.1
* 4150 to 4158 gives 30.1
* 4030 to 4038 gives 33.9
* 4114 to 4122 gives 31.2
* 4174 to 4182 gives 29.8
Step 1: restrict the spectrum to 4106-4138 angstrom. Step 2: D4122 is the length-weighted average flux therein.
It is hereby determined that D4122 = 32.2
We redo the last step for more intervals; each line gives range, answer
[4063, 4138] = 30.1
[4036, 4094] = 32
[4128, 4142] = 35.6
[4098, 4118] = 26.6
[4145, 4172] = 32.9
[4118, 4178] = 32.9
